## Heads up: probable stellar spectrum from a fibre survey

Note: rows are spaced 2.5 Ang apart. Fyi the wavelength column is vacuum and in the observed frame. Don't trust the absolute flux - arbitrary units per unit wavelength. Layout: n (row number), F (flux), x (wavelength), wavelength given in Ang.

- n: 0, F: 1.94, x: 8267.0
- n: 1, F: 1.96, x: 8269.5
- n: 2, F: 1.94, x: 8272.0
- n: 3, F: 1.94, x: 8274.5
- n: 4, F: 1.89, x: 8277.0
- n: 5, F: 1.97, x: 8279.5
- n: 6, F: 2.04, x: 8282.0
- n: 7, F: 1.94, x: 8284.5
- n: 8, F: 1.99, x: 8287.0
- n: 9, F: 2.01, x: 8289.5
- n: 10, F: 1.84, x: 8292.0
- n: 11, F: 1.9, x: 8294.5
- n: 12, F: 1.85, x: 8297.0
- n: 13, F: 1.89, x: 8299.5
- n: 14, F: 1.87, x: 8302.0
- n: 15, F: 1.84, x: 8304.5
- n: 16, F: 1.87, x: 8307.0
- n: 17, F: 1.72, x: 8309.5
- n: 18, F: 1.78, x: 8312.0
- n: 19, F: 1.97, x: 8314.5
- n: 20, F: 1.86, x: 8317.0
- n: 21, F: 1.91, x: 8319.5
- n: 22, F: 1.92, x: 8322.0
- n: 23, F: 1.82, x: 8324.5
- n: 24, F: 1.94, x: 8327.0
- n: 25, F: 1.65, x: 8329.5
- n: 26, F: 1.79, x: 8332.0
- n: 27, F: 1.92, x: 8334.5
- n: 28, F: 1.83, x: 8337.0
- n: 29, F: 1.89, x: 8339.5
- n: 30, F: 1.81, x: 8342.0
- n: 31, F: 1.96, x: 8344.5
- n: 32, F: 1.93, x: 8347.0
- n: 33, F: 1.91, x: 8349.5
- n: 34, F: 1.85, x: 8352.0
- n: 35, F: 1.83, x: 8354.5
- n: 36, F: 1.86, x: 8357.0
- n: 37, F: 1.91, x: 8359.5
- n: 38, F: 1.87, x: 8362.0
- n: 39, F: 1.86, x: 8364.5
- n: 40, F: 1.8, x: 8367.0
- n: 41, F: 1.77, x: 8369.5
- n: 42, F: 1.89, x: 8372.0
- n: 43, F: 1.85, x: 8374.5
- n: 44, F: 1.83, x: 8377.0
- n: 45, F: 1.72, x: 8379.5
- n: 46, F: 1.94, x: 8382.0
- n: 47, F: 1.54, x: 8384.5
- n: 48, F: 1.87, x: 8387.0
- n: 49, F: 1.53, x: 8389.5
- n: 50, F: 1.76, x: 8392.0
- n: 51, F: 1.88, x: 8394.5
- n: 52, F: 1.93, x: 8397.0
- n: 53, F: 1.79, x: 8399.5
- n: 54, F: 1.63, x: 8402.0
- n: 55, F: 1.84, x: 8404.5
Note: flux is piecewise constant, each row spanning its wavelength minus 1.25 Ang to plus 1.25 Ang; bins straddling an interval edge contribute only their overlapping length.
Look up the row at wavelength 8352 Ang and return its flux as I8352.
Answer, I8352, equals 1.85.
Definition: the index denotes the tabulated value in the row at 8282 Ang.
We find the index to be 2.04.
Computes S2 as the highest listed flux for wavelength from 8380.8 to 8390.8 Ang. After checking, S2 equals 1.94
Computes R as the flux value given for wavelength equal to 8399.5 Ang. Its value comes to 1.79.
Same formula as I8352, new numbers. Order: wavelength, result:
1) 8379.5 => 1.72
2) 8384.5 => 1.54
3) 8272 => 1.94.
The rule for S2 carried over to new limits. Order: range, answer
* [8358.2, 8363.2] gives 1.91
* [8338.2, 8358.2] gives 1.96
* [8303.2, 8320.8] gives 1.97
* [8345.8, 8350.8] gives 1.93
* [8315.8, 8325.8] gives 1.92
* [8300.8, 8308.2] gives 1.87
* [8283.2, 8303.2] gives 2.01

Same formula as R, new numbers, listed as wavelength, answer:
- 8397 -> 1.93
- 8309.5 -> 1.72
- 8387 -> 1.87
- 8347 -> 1.93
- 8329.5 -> 1.65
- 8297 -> 1.85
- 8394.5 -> 1.88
